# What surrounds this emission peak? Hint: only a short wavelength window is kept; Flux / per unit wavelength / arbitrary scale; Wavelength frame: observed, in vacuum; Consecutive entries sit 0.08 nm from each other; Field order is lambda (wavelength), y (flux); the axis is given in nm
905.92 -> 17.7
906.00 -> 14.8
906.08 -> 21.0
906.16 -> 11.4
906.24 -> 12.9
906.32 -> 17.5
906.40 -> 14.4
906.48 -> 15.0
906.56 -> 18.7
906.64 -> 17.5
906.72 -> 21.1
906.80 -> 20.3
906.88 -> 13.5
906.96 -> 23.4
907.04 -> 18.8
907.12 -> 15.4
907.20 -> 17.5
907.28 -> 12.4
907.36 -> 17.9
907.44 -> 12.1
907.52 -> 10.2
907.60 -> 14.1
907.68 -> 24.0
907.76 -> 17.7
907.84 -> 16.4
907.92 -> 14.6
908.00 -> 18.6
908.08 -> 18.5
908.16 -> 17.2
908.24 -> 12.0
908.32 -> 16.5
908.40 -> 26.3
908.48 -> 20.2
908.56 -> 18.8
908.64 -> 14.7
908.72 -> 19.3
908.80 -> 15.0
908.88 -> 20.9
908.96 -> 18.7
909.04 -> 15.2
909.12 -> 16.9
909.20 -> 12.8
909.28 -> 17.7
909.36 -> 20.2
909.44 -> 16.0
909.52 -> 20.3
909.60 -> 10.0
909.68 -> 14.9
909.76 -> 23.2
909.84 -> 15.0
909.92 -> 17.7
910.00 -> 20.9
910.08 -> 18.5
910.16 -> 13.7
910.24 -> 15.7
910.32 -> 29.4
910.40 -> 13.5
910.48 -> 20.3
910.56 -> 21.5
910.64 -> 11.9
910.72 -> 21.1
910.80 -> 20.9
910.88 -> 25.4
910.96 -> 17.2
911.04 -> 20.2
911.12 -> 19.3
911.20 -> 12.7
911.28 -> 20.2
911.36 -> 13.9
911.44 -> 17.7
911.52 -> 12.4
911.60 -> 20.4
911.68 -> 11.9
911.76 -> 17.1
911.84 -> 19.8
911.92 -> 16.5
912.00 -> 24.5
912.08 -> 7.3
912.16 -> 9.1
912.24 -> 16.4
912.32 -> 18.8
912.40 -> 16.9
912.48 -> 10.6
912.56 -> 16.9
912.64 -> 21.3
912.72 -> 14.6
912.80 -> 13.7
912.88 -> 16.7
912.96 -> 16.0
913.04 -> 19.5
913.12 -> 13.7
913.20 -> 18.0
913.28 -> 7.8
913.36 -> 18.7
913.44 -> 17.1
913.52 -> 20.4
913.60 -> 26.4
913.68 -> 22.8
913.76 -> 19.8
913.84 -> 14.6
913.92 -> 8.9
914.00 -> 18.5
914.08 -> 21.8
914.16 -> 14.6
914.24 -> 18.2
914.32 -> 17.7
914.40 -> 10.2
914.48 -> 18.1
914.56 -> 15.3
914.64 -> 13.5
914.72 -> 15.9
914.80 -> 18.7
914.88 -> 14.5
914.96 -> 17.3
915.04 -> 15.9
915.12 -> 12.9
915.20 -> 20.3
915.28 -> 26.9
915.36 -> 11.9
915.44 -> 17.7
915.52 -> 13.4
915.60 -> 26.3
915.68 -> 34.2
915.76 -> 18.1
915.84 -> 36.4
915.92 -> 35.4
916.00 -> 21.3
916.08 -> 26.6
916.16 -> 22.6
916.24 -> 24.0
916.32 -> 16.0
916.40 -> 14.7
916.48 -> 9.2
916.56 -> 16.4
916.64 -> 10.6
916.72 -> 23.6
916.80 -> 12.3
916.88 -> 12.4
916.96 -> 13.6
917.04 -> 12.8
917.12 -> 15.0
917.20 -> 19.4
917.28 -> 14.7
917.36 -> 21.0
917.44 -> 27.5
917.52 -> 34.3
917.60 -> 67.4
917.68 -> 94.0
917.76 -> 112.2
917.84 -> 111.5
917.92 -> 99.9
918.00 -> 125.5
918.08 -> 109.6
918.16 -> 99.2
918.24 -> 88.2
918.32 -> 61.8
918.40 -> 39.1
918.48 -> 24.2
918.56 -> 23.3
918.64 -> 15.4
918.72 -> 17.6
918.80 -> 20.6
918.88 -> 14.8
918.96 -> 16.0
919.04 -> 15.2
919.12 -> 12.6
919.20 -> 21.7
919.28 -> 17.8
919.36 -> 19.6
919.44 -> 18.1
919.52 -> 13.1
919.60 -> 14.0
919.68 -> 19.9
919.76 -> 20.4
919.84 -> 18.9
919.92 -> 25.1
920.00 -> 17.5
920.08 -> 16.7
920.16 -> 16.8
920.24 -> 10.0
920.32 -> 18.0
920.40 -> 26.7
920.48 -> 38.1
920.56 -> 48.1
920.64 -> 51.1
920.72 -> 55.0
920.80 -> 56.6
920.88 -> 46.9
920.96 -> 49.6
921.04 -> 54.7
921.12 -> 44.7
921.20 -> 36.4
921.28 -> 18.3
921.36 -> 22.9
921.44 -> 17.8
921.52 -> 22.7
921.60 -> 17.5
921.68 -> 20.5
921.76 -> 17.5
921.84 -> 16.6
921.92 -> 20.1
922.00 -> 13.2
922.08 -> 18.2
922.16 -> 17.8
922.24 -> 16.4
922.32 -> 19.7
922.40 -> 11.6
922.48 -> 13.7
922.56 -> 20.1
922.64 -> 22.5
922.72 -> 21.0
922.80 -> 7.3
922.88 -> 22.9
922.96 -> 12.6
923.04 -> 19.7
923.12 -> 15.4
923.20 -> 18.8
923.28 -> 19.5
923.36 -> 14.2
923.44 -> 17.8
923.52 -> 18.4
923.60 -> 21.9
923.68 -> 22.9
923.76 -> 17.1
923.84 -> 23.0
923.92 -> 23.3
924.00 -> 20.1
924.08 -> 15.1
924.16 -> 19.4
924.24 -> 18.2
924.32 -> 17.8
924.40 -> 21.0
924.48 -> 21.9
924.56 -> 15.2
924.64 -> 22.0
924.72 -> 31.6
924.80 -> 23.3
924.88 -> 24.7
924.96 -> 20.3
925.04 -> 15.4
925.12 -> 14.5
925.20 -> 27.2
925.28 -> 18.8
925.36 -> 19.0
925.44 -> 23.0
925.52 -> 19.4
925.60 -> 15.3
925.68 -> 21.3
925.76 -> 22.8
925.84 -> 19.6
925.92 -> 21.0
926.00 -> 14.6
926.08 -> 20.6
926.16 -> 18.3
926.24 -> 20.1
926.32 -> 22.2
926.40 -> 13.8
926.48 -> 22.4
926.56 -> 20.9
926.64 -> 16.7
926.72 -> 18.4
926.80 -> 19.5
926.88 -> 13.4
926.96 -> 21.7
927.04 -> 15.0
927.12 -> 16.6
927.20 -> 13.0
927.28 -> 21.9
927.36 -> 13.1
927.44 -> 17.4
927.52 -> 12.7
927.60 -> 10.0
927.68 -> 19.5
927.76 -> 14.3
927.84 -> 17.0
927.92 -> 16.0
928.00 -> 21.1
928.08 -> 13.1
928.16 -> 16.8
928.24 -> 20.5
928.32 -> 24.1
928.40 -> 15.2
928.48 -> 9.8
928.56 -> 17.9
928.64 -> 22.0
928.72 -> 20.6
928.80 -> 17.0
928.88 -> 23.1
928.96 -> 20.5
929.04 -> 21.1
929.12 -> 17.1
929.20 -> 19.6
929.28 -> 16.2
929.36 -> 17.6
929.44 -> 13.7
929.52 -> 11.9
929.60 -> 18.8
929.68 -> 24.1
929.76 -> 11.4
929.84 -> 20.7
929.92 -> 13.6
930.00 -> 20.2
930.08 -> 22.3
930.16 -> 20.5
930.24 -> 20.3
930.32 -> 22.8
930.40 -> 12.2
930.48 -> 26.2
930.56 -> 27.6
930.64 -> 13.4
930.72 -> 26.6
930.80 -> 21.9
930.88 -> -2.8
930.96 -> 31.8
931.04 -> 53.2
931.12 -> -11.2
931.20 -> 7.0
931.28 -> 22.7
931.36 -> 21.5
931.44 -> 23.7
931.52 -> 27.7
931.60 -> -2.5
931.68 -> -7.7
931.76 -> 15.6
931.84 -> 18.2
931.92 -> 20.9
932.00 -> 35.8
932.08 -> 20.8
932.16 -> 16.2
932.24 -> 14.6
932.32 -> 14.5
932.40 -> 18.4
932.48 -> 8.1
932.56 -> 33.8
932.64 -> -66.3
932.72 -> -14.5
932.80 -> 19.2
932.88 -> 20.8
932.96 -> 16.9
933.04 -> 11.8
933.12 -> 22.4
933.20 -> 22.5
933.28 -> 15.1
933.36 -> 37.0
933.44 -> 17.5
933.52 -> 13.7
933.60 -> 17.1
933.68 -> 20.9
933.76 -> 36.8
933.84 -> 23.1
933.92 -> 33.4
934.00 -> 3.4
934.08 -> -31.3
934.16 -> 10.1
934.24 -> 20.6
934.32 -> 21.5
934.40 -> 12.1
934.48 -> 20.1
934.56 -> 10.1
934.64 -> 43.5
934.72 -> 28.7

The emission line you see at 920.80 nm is [N II]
